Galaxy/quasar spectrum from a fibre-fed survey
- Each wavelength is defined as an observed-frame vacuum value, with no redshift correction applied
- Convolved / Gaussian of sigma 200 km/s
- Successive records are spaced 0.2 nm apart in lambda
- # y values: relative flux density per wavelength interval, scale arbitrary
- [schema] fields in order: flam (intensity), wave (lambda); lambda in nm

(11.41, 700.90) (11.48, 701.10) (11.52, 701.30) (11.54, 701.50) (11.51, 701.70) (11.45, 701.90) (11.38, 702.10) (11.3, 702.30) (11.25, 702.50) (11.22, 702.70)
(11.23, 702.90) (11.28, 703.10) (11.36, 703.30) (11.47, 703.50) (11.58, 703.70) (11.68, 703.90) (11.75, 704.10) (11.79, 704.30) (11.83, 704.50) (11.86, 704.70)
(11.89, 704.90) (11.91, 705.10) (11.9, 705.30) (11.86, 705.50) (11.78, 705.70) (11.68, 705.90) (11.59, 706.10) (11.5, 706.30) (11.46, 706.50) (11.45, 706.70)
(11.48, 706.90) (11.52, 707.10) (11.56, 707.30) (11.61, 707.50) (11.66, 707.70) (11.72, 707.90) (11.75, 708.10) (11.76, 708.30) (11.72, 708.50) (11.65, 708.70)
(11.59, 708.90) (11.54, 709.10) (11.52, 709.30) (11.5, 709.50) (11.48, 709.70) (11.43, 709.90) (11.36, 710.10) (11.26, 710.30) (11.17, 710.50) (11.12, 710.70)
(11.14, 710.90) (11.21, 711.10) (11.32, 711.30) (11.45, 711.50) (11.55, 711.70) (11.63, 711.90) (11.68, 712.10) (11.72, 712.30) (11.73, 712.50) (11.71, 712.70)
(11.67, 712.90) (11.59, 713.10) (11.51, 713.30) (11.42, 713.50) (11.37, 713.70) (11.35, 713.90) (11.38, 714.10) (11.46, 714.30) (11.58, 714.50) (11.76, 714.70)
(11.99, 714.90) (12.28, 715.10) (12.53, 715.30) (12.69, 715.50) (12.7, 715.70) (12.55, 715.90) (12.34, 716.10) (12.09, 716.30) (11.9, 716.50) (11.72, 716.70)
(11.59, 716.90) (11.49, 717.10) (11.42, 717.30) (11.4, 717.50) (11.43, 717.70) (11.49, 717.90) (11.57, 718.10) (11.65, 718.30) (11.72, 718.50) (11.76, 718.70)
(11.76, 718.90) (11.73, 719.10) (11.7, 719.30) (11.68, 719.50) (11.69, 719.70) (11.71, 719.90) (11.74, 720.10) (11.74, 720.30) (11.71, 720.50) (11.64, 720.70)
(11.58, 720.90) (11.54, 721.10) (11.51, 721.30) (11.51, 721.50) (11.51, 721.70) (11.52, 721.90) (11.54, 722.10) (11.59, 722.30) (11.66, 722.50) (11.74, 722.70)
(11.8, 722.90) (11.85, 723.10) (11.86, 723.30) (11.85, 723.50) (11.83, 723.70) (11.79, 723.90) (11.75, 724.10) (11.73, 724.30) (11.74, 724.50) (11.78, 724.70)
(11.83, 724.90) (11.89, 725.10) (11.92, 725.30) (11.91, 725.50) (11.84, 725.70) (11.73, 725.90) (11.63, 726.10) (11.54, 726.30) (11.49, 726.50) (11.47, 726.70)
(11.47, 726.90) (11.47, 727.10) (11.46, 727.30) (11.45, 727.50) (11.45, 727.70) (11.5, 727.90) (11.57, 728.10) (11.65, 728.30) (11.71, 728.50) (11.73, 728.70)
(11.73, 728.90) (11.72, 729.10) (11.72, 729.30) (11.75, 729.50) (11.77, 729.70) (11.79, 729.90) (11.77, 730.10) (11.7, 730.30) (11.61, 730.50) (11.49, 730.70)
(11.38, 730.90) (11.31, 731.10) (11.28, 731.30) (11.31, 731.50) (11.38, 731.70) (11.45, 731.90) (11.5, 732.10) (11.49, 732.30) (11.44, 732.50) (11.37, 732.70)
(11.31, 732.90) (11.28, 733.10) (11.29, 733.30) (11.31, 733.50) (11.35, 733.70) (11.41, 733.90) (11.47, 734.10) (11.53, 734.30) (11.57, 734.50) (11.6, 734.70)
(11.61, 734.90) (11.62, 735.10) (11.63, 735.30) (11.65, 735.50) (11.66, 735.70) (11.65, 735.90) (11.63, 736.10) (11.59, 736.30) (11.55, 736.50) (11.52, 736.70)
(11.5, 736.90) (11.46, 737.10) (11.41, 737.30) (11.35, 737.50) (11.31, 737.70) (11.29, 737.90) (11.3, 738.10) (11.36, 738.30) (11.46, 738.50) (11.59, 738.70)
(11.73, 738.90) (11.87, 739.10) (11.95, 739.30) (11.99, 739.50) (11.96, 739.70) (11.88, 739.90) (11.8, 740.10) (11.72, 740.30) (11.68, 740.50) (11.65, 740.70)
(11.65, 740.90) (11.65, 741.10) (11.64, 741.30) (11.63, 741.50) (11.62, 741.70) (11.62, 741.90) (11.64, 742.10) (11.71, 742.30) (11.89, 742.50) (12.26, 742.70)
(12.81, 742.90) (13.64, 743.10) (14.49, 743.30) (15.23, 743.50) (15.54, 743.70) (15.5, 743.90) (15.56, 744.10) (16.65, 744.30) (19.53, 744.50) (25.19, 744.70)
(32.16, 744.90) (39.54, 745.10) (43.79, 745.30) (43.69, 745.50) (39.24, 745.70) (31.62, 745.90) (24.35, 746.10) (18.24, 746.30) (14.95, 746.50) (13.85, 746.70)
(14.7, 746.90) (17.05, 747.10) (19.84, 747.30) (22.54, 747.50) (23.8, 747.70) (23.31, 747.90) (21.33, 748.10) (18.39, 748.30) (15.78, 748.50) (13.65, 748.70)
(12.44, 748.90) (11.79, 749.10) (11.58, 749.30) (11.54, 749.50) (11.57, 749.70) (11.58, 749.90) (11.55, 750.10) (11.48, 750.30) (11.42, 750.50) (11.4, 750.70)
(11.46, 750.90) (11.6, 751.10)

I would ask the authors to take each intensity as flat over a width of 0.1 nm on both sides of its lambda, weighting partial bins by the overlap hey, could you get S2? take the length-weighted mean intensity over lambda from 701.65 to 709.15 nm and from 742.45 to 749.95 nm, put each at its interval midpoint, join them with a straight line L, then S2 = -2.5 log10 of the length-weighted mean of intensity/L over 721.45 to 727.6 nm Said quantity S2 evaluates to 0.30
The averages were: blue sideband 11.6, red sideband 19.9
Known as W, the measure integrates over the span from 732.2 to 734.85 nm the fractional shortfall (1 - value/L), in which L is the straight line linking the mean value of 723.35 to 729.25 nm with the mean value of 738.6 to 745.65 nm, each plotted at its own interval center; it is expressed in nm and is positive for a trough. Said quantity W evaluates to 0.47 nm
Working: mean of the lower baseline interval 11.7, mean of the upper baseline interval 16.5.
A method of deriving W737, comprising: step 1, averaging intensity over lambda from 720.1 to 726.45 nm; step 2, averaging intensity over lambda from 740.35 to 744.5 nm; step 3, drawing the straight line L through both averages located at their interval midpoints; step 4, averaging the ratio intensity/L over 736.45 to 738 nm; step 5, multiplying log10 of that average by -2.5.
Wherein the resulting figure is 0.120 mag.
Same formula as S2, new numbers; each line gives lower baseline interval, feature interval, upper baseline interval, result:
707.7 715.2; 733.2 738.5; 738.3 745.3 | 0.23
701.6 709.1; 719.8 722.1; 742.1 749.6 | 0.26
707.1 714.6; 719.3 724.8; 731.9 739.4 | -0.02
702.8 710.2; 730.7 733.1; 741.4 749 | 0.43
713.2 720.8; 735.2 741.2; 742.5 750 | 0.45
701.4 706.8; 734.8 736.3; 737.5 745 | 0.14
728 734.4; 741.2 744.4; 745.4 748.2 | 0.46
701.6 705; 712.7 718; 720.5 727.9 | -0.02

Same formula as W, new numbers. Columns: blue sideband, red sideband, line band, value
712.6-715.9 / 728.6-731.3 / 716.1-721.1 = 0.04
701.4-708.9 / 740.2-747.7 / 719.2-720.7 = 0.27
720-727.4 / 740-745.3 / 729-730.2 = 0.12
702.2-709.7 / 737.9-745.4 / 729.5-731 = 0.25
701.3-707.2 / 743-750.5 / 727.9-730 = 0.60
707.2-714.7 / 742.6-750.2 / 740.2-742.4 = 0.82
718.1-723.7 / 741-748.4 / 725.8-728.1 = 0.37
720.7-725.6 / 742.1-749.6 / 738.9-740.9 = 0.67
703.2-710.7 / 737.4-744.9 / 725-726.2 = 0.06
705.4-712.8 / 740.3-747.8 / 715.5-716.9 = 0.09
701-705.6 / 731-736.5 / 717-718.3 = 0.00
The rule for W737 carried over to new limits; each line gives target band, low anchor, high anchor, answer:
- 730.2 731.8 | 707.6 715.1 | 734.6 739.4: 0.01 mag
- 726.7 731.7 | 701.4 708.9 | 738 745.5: 0.22 mag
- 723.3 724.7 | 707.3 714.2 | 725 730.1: -0.02 mag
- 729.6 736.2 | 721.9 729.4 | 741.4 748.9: 0.26 mag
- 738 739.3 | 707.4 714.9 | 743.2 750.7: 0.47 mag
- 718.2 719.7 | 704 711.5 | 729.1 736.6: -0.02 mag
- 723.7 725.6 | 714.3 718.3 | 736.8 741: 0.00 mag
